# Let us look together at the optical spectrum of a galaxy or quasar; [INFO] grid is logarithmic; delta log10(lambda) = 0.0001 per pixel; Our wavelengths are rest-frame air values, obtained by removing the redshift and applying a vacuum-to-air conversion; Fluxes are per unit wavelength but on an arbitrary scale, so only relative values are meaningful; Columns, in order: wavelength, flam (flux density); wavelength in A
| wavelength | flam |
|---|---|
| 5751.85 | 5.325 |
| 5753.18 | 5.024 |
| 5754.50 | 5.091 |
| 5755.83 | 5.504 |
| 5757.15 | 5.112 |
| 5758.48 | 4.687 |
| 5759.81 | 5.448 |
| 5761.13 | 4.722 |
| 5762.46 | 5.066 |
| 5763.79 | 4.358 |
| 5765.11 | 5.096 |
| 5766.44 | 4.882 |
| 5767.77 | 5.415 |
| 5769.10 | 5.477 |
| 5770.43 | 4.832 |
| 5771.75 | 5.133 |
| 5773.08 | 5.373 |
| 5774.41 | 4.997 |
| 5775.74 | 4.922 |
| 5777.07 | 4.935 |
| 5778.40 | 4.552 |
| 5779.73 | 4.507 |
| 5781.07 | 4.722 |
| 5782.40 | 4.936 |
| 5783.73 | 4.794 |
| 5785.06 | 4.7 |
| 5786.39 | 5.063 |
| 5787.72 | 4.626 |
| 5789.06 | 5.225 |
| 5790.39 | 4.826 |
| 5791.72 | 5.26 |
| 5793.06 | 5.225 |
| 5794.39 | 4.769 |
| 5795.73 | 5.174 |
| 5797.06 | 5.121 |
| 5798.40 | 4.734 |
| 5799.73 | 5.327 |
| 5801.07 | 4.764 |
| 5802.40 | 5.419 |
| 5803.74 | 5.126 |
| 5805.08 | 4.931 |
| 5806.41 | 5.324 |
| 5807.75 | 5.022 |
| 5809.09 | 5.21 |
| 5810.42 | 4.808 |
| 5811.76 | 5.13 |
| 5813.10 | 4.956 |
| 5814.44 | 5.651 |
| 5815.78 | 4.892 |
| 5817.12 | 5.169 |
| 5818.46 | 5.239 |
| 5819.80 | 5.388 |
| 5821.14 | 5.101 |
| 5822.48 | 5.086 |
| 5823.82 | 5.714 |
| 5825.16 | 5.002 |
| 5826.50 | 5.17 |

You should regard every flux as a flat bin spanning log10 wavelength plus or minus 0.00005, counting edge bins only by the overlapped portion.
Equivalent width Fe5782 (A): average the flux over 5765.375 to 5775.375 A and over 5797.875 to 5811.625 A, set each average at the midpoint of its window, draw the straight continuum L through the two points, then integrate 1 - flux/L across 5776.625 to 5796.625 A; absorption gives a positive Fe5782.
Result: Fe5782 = 0.9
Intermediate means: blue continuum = 5.15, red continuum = 5.07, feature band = 4.89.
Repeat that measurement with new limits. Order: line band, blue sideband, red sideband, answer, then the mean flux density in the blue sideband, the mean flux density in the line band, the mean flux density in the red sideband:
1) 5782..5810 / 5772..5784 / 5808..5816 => -0.15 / 4.87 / 5.03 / 5.12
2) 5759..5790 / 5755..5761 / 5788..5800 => 0.95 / 5.14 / 4.94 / 5.05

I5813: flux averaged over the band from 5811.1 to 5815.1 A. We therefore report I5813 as 5.24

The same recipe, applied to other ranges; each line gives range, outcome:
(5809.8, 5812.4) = 4.97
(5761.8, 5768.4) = 4.96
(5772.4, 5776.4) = 5.1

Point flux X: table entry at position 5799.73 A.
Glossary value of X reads 5.327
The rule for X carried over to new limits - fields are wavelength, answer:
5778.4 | 4.552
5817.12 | 5.169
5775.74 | 4.922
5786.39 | 5.063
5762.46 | 5.066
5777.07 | 4.935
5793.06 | 5.225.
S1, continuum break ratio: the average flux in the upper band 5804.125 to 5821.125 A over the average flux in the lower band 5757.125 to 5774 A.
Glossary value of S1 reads 1.0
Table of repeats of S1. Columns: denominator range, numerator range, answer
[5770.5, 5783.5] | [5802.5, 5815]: 1.05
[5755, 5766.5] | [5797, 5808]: 1.02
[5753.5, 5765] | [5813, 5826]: 1.04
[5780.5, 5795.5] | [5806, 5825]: 1.05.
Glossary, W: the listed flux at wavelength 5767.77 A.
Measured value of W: 5.415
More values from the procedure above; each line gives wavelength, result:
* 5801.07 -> 4.764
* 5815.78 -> 4.892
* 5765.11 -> 5.096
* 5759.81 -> 5.448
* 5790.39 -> 4.826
